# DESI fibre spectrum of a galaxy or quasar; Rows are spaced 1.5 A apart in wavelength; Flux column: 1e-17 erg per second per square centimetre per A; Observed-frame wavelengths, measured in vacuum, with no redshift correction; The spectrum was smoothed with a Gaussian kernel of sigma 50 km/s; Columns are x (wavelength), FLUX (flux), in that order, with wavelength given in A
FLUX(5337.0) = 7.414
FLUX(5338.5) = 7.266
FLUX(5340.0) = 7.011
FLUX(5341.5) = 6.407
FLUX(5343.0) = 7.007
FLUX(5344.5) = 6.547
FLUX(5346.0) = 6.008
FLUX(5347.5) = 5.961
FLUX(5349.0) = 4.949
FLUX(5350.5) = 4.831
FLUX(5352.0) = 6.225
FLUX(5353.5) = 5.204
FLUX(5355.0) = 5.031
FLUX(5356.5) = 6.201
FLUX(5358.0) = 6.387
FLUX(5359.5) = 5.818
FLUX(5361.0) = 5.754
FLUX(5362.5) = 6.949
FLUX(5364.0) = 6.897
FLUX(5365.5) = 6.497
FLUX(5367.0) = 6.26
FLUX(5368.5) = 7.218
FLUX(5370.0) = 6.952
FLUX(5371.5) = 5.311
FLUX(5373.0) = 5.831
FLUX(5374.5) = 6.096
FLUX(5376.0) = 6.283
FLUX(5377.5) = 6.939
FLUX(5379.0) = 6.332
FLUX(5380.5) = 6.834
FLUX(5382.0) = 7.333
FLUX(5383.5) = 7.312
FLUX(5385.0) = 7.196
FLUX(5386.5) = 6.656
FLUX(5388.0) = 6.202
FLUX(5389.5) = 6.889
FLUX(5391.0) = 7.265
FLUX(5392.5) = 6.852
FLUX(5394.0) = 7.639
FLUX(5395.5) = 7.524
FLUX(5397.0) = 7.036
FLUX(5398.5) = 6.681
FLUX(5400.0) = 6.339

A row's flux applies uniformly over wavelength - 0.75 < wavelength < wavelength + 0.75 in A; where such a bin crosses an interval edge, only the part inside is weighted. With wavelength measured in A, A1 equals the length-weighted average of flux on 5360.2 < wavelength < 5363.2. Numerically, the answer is 6.33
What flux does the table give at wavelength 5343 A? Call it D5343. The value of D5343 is 7.007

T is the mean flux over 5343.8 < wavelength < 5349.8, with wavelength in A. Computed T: 5.85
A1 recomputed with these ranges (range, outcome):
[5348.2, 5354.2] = 5.31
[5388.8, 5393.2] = 7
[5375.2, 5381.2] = 6.59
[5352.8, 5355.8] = 5.13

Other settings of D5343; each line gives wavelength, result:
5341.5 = 6.407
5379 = 6.332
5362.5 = 6.949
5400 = 6.339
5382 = 7.333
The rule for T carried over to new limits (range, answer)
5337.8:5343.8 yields 6.92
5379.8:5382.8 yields 7.09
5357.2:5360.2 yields 6.11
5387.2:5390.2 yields 6.54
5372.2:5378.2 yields 6.27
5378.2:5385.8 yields 7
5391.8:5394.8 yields 7.26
